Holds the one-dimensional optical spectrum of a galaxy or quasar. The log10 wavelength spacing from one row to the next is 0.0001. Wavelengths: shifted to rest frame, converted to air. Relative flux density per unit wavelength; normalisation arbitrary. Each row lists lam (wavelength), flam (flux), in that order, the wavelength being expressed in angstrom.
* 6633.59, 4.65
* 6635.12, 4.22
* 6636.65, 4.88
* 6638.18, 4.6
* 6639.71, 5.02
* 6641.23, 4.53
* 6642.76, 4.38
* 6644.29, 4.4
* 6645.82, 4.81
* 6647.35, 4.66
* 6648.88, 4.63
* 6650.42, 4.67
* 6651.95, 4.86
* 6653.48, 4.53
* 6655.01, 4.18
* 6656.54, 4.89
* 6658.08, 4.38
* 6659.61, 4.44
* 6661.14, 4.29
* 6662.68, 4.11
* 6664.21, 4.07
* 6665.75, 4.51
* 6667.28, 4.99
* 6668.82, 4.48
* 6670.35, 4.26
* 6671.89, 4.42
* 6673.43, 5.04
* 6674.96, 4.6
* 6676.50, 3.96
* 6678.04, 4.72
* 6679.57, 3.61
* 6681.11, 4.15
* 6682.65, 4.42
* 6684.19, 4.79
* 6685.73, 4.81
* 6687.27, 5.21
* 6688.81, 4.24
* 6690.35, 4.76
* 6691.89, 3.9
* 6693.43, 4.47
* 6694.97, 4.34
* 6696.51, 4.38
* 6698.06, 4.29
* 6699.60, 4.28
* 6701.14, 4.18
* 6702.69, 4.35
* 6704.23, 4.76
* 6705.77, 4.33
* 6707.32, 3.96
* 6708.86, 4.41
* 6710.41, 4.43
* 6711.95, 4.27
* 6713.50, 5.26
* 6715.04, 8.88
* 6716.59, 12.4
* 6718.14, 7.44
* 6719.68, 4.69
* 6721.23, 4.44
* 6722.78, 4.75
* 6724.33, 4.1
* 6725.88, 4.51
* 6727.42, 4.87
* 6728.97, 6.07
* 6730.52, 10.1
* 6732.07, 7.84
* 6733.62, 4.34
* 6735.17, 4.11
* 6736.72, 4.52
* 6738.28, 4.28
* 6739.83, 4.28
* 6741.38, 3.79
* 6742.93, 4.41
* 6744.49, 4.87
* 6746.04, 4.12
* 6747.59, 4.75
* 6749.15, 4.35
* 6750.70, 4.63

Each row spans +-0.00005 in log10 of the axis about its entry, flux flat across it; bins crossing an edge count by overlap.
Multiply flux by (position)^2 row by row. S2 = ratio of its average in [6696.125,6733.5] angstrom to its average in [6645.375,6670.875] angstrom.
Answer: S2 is 1.2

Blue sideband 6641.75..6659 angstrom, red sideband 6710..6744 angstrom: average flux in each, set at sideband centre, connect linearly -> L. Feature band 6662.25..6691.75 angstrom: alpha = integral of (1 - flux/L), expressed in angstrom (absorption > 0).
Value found 2.80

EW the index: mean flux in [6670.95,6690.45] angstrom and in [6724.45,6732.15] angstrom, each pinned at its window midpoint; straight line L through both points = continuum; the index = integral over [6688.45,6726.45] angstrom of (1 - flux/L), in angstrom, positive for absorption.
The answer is 3.6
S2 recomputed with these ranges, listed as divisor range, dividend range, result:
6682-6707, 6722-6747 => 1.15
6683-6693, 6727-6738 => 1.31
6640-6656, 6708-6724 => 1.34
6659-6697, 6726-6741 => 1.26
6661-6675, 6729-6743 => 1.23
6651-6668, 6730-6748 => 1.15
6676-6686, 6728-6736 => 1.51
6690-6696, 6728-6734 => 1.68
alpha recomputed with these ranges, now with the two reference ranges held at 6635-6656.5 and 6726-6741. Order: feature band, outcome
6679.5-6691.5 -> 1.2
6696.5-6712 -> 2.6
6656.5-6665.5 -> 0.8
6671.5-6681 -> 1.1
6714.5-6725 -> -2.5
